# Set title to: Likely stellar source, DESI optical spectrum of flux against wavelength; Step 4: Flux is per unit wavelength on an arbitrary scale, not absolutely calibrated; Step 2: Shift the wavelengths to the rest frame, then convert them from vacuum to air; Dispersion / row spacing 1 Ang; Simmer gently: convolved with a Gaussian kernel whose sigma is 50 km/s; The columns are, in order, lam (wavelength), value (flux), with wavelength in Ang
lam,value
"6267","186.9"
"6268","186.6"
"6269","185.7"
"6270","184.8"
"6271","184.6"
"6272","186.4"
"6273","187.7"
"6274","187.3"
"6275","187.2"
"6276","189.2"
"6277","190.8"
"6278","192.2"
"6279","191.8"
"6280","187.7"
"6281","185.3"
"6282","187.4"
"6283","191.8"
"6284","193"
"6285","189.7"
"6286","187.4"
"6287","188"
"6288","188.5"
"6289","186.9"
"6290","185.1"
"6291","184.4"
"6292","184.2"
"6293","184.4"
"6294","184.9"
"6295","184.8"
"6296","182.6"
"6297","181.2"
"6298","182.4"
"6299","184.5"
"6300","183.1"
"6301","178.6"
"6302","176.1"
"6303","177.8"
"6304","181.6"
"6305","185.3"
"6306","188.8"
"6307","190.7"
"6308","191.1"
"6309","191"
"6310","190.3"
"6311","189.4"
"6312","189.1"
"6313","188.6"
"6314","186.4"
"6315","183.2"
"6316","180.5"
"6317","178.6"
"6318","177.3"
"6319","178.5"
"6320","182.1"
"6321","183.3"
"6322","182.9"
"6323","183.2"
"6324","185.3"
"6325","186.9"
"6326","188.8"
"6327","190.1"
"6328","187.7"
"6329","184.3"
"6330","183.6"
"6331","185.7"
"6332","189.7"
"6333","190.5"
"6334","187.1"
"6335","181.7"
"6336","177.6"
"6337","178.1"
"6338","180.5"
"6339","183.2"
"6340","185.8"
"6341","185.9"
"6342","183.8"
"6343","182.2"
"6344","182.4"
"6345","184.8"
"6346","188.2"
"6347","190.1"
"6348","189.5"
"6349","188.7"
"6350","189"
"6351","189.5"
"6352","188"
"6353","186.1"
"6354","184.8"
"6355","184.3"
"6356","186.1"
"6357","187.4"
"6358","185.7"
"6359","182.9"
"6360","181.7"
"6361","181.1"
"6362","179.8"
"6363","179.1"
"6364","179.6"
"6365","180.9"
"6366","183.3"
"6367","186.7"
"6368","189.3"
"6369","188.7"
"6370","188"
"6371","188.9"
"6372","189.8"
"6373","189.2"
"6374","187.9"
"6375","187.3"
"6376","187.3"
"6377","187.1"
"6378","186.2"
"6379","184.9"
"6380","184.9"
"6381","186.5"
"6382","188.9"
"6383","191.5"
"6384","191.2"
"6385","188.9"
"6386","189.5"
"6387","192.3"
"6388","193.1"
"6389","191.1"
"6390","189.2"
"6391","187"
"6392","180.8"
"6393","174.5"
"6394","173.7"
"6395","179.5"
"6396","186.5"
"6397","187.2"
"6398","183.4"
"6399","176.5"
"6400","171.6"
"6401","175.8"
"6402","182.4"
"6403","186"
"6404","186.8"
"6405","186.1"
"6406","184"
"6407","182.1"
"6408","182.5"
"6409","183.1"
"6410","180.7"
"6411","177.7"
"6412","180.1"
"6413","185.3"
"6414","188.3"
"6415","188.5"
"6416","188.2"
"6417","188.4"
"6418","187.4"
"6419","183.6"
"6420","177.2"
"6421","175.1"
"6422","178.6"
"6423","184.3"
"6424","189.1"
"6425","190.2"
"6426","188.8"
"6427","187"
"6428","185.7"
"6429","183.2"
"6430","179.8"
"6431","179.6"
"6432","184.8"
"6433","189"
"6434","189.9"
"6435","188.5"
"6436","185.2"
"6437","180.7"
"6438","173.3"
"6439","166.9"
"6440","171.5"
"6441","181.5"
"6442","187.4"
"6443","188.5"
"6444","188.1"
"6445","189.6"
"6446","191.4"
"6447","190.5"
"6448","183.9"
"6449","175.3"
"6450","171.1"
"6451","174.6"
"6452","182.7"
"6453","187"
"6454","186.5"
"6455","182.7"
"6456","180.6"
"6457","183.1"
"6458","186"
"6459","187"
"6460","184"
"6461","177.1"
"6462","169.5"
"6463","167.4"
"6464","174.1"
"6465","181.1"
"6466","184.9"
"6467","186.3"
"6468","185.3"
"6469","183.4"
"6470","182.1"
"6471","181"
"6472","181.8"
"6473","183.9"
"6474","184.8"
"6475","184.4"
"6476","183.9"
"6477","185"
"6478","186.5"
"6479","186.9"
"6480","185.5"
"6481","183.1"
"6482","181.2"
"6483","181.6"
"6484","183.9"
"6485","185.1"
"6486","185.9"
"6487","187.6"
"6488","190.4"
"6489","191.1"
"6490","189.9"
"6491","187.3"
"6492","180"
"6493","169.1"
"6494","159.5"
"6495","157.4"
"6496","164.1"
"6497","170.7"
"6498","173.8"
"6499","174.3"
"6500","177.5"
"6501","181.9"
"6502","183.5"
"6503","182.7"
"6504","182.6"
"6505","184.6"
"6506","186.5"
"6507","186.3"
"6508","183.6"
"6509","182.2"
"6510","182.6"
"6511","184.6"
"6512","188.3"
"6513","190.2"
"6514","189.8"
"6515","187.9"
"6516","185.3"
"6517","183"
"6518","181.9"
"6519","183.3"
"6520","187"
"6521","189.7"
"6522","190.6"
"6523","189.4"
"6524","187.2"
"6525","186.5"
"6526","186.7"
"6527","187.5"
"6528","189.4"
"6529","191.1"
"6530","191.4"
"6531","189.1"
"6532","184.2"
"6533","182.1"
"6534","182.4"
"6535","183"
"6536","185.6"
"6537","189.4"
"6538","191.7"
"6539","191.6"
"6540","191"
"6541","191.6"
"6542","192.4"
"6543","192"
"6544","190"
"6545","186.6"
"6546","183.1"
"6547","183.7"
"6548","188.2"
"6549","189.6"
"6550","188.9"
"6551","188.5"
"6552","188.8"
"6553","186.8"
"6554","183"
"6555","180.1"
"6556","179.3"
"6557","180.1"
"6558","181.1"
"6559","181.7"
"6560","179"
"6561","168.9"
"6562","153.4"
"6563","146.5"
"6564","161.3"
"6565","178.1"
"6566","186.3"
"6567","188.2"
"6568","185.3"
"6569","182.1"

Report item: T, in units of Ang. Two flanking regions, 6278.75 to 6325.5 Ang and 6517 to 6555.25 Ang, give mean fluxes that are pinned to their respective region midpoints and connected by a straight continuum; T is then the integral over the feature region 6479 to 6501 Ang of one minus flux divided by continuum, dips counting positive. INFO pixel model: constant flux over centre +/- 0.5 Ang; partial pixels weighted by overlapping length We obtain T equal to 0.9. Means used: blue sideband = 185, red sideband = 187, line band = 179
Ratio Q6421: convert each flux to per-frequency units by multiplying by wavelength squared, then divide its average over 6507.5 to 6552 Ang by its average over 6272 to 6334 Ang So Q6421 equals 1.08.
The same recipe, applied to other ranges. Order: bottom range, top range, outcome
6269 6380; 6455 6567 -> 1.04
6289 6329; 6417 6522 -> 1.04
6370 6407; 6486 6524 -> 1.02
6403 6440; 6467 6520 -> 1.02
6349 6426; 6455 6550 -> 1.03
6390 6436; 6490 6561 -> 1.04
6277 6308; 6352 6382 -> 1.02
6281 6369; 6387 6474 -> 1.02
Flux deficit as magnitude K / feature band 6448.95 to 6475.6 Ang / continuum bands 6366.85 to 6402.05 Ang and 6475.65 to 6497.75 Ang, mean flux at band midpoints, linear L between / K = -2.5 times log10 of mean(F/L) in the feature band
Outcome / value 0.00 mag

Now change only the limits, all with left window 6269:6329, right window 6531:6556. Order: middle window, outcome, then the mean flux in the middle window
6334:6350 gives 0.01 mag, 184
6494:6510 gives 0.06 mag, 178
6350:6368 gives 0.01 mag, 184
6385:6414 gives 0.02 mag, 183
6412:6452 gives 0.02 mag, 184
